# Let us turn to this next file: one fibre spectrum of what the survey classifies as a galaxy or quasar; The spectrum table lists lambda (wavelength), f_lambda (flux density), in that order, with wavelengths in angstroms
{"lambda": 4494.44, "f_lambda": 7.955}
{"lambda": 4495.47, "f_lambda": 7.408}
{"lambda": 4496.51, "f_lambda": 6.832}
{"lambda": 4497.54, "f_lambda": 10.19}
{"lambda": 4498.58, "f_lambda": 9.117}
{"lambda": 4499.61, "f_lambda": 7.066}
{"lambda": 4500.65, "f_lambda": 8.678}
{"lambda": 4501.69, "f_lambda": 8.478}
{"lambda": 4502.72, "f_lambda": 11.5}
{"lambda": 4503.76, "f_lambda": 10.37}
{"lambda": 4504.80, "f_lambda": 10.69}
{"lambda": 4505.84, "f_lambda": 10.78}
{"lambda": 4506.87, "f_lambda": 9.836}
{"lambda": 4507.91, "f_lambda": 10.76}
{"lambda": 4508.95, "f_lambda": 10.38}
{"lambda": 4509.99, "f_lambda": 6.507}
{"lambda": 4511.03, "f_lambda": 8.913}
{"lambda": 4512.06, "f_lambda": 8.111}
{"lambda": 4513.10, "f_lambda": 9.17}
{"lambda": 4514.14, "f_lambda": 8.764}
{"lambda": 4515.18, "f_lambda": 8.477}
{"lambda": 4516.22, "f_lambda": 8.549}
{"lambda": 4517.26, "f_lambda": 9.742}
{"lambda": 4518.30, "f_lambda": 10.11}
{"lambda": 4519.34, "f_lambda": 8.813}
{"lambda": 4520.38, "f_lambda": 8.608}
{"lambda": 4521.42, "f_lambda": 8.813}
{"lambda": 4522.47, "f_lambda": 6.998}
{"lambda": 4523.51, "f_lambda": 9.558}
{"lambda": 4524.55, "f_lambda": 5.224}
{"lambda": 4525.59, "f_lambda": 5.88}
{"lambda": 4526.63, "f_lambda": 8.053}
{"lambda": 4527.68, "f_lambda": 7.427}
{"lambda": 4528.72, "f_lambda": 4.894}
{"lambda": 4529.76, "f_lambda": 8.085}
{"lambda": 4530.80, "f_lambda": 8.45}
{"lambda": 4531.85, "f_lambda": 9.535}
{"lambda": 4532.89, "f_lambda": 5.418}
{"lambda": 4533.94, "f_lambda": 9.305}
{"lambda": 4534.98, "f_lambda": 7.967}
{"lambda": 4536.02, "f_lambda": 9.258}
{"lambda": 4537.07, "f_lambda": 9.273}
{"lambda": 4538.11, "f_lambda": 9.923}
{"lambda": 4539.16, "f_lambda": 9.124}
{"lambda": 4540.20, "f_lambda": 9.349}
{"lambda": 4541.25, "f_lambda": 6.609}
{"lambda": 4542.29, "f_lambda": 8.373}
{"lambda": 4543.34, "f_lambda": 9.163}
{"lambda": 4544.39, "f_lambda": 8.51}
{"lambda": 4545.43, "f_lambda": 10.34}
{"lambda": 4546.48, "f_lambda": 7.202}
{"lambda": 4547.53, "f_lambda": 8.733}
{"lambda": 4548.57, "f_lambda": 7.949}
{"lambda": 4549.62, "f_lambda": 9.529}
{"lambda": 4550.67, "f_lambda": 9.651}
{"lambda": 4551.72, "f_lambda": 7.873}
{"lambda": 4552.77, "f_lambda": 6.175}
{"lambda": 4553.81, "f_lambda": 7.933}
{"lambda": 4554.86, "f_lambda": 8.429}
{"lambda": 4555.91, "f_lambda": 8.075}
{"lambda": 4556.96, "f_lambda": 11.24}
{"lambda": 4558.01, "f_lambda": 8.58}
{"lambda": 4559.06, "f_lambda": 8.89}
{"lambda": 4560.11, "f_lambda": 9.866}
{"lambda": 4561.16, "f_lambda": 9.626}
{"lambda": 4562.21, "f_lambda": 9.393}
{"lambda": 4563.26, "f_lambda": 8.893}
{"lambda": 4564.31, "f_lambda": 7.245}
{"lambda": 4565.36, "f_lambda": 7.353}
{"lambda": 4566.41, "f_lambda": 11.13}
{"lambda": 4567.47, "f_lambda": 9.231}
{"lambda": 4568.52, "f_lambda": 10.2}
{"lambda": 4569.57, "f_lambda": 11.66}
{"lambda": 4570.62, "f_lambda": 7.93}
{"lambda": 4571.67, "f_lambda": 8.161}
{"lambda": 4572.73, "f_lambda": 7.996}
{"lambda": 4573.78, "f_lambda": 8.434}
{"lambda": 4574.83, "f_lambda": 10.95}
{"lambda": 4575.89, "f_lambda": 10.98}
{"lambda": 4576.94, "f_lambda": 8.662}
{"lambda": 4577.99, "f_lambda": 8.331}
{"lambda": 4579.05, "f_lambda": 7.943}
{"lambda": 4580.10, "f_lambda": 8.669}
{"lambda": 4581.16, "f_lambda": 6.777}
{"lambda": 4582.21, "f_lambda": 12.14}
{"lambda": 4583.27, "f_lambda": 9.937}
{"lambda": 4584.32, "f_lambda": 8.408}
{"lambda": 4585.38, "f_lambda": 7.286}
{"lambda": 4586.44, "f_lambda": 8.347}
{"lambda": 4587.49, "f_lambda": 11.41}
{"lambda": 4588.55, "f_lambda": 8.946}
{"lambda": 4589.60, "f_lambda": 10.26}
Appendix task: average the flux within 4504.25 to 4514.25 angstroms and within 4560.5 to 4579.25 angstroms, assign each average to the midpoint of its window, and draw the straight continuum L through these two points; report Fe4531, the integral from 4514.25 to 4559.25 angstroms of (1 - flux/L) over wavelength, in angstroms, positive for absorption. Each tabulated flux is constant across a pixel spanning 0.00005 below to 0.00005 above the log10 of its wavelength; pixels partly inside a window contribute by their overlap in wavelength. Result 4.5 angstroms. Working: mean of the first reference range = 9.42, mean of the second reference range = 9.14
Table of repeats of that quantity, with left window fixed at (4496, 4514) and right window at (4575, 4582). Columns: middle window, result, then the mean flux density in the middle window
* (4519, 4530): 2.0 angstroms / 7.45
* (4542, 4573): 0.4 angstroms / 8.85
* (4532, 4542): 0.6 angstroms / 8.51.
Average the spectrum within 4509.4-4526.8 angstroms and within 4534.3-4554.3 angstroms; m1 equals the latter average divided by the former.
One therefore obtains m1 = 1.0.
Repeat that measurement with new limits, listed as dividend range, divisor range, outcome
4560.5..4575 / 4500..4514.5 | 0.96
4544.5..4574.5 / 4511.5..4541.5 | 1.07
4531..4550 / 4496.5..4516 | 0.93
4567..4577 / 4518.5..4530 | 1.25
